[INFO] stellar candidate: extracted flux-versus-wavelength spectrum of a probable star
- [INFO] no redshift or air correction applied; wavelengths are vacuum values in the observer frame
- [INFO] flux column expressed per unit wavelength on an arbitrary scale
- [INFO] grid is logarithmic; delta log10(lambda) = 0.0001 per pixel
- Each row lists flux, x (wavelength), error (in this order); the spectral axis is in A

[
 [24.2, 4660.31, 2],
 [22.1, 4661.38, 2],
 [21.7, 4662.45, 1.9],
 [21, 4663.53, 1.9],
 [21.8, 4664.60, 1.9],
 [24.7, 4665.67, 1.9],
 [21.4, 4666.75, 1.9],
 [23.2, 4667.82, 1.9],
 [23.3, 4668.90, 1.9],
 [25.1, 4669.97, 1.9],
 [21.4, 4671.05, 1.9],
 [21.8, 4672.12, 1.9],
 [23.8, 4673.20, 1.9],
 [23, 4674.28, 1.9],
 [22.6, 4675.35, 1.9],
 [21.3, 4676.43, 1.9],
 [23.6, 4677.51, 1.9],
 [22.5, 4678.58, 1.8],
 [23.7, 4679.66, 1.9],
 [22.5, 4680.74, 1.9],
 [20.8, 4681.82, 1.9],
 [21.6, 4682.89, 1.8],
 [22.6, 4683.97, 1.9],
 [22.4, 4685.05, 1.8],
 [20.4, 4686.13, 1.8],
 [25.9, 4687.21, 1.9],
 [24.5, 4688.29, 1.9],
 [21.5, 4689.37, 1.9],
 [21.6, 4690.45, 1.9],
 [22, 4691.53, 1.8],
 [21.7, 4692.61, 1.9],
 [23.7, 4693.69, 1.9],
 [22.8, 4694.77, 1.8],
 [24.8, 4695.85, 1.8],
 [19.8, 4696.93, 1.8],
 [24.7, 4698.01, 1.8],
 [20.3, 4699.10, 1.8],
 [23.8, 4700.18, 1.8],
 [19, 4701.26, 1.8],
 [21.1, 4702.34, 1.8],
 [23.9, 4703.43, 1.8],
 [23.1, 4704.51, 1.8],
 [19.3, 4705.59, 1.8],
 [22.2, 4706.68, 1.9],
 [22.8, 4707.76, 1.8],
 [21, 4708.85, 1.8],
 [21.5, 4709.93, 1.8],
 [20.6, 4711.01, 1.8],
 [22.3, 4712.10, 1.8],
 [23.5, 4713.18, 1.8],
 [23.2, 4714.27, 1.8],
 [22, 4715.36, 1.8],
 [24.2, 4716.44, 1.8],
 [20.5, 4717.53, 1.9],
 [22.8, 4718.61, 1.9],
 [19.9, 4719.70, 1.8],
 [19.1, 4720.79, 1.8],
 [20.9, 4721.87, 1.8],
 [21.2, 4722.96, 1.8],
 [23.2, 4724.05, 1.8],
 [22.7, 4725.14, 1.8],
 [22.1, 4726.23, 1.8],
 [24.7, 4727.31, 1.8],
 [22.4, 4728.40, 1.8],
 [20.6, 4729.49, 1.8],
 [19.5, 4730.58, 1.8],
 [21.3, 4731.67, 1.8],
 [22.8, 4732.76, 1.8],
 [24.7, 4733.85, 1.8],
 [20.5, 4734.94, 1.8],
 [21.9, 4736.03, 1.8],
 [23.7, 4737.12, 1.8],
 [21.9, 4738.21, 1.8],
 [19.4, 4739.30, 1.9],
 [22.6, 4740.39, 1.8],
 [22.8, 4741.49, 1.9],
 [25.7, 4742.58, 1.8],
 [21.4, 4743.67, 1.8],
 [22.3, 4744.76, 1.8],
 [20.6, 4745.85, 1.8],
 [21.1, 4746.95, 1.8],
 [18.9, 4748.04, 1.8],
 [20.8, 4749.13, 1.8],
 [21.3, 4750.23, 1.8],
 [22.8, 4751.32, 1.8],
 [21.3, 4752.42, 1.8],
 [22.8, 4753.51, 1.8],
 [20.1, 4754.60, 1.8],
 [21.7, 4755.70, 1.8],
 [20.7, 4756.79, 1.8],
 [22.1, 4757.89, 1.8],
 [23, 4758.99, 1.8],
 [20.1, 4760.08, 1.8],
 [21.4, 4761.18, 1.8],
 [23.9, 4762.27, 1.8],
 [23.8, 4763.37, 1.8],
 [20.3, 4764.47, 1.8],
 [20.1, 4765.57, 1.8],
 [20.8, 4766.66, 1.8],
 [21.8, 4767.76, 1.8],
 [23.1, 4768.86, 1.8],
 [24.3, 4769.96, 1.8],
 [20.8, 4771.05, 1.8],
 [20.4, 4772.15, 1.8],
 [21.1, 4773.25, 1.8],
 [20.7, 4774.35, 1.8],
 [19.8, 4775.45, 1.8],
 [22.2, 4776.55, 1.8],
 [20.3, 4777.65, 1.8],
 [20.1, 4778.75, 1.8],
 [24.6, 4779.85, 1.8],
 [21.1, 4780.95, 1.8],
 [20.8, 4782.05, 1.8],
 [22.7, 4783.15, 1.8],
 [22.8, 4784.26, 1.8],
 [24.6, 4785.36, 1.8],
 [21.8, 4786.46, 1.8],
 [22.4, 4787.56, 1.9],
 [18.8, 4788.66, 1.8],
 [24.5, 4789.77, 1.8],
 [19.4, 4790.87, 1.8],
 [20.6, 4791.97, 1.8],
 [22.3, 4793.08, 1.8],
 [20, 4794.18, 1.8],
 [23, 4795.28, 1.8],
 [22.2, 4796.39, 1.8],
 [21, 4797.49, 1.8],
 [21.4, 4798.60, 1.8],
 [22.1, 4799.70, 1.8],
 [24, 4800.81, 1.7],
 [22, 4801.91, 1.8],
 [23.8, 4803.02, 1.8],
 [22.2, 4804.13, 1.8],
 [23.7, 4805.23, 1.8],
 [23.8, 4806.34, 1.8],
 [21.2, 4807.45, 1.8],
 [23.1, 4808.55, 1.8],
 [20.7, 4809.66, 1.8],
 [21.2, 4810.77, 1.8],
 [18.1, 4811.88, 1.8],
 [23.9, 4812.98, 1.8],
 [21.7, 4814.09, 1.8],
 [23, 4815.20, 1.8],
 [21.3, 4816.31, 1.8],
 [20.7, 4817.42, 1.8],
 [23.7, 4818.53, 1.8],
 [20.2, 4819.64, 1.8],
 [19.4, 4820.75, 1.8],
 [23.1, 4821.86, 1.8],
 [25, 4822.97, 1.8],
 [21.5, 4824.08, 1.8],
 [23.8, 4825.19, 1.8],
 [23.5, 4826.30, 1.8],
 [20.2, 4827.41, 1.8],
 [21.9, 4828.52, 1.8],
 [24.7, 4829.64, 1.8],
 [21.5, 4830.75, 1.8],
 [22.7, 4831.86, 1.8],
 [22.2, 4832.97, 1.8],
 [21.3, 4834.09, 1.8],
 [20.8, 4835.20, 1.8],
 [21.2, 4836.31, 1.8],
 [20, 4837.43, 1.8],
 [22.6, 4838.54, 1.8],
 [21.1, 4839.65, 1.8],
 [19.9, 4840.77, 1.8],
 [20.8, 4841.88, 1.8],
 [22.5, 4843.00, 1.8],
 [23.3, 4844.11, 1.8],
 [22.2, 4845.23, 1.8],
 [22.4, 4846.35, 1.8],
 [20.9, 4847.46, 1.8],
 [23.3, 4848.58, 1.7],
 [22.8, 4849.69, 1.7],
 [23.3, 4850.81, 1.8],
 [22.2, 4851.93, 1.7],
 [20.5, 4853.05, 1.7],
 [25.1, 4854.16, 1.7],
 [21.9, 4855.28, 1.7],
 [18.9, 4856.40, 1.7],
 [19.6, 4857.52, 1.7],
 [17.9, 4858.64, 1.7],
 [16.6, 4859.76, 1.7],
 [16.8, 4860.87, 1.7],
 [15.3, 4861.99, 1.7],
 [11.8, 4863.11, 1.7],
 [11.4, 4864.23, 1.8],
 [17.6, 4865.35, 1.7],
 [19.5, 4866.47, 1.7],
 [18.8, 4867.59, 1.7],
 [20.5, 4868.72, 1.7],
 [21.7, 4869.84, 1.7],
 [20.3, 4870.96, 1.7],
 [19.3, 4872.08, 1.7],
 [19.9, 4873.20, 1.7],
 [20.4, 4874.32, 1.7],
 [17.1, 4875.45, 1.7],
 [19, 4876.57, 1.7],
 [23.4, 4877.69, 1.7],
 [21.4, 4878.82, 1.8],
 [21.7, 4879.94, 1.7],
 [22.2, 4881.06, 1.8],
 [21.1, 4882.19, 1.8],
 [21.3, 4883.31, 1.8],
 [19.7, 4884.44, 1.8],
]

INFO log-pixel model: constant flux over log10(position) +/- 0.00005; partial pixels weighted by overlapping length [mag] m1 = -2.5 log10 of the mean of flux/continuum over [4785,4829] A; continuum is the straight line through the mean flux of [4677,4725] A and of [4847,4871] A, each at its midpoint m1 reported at -0.09 mag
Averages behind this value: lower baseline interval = 22.2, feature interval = 22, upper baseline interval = 19.4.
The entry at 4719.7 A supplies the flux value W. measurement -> 19.9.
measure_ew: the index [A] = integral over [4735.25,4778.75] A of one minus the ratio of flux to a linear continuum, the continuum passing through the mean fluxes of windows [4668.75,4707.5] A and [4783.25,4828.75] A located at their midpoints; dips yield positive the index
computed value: 1.2 A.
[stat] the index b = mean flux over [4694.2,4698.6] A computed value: 23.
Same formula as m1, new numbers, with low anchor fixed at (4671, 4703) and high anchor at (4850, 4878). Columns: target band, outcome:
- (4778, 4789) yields -0.07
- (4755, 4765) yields -0.04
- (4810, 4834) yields -0.11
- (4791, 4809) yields -0.10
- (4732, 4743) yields -0.05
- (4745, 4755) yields 0.01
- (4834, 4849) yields -0.11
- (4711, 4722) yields 0.00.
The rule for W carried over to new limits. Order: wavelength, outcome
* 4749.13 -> 20.8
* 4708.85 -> 21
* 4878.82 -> 21.4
